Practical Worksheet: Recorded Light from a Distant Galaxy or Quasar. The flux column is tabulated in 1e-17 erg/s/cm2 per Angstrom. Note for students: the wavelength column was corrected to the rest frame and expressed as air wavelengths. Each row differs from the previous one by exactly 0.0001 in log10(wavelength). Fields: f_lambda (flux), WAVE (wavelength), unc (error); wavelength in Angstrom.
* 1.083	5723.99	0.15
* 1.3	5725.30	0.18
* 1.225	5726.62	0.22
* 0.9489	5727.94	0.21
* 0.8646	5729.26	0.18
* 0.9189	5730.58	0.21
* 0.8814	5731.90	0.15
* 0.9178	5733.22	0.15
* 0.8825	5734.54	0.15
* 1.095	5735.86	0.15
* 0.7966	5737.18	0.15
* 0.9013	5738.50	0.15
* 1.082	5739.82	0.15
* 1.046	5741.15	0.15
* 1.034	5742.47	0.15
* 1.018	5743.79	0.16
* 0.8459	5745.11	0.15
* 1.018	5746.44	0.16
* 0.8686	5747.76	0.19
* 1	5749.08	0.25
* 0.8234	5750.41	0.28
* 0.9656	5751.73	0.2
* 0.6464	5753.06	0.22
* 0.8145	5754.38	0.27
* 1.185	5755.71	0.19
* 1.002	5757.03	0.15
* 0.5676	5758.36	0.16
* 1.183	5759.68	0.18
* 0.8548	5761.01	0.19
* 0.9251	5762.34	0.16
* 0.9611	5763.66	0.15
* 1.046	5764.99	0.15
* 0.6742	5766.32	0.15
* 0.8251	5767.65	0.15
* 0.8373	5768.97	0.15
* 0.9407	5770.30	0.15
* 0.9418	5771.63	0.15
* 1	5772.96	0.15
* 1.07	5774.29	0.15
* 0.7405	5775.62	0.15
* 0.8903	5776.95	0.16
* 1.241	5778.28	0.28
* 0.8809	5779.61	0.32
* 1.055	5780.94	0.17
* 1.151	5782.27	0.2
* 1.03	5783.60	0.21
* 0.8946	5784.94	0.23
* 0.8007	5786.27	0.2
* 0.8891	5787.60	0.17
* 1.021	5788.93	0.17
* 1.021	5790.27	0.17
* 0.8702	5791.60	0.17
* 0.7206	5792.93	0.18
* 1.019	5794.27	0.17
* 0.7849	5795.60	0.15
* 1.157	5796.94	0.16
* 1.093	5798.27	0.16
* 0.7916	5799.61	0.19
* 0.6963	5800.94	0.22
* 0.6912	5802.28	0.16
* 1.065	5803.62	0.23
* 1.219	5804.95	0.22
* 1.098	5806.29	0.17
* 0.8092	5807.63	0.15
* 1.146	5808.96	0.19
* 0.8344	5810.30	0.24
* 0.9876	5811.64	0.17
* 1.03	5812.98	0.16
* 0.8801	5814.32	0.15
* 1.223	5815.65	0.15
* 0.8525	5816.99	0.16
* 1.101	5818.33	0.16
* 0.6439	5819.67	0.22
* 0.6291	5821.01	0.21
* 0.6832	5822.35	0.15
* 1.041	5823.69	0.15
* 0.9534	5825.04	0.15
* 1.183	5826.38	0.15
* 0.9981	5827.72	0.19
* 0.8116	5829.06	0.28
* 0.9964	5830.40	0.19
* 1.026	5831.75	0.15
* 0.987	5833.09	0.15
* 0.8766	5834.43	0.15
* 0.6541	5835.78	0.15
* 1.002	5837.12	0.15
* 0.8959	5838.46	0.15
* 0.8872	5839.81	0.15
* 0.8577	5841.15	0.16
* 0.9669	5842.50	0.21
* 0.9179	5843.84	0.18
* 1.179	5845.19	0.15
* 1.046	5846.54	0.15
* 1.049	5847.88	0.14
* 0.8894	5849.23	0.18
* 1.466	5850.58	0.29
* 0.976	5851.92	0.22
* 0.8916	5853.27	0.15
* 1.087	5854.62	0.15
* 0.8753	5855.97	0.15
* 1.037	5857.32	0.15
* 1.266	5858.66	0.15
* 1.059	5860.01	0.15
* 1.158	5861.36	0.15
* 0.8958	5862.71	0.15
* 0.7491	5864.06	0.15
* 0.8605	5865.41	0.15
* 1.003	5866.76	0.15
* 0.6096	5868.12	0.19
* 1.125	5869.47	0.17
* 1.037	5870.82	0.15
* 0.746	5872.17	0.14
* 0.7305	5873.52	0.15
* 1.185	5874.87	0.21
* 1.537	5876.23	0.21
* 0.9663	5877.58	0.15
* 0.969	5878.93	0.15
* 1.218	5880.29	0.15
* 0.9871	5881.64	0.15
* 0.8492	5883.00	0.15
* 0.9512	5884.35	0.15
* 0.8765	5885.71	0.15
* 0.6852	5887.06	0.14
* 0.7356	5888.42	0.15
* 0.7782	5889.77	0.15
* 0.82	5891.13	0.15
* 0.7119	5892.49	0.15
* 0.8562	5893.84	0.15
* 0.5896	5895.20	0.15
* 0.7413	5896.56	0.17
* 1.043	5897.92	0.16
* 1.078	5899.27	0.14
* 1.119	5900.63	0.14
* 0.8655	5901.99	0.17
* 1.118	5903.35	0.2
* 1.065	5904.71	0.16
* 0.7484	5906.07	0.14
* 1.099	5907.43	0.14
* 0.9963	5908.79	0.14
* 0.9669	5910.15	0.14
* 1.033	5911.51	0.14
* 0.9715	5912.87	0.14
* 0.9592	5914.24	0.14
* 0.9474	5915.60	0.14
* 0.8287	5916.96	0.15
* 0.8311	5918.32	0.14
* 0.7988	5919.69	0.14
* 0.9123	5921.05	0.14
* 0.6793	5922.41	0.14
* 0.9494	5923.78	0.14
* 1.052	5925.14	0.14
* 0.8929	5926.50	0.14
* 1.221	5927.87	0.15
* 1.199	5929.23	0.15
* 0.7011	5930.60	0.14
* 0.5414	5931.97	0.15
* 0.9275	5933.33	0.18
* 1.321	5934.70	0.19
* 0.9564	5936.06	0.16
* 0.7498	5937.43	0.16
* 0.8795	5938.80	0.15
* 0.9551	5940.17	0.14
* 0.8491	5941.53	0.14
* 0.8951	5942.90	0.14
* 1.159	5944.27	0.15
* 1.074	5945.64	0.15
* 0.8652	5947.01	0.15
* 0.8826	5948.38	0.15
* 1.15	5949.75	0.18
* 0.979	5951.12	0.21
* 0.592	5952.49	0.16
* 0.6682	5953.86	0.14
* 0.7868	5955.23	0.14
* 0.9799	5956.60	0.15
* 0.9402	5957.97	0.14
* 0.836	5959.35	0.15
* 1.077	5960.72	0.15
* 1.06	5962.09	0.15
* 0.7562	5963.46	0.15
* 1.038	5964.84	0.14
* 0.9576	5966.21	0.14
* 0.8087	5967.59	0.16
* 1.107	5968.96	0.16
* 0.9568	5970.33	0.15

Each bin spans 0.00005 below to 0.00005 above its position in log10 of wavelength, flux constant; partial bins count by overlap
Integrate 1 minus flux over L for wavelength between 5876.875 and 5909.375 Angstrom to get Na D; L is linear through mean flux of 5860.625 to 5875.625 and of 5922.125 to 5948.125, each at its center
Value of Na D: 0.6 Angstrom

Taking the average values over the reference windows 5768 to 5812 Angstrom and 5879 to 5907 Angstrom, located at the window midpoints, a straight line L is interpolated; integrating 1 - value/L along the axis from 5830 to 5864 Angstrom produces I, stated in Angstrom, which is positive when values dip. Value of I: -2.7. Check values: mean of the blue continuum 0.95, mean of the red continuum 0.895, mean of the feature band 0.993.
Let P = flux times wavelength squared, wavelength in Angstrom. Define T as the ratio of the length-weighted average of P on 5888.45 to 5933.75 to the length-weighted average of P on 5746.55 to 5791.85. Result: 1.02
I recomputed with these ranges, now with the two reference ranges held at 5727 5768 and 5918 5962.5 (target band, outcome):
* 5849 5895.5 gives -1.5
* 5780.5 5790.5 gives -0.6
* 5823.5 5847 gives -0.9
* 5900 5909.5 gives -0.8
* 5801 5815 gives -0.6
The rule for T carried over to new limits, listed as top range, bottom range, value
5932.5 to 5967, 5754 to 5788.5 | 1.05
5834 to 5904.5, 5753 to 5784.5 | 1.05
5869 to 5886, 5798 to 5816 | 1.08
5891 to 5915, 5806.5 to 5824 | 1.05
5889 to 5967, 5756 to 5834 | 1.02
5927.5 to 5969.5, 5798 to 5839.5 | 1.04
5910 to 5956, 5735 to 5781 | 1.04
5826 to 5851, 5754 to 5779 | 1.07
